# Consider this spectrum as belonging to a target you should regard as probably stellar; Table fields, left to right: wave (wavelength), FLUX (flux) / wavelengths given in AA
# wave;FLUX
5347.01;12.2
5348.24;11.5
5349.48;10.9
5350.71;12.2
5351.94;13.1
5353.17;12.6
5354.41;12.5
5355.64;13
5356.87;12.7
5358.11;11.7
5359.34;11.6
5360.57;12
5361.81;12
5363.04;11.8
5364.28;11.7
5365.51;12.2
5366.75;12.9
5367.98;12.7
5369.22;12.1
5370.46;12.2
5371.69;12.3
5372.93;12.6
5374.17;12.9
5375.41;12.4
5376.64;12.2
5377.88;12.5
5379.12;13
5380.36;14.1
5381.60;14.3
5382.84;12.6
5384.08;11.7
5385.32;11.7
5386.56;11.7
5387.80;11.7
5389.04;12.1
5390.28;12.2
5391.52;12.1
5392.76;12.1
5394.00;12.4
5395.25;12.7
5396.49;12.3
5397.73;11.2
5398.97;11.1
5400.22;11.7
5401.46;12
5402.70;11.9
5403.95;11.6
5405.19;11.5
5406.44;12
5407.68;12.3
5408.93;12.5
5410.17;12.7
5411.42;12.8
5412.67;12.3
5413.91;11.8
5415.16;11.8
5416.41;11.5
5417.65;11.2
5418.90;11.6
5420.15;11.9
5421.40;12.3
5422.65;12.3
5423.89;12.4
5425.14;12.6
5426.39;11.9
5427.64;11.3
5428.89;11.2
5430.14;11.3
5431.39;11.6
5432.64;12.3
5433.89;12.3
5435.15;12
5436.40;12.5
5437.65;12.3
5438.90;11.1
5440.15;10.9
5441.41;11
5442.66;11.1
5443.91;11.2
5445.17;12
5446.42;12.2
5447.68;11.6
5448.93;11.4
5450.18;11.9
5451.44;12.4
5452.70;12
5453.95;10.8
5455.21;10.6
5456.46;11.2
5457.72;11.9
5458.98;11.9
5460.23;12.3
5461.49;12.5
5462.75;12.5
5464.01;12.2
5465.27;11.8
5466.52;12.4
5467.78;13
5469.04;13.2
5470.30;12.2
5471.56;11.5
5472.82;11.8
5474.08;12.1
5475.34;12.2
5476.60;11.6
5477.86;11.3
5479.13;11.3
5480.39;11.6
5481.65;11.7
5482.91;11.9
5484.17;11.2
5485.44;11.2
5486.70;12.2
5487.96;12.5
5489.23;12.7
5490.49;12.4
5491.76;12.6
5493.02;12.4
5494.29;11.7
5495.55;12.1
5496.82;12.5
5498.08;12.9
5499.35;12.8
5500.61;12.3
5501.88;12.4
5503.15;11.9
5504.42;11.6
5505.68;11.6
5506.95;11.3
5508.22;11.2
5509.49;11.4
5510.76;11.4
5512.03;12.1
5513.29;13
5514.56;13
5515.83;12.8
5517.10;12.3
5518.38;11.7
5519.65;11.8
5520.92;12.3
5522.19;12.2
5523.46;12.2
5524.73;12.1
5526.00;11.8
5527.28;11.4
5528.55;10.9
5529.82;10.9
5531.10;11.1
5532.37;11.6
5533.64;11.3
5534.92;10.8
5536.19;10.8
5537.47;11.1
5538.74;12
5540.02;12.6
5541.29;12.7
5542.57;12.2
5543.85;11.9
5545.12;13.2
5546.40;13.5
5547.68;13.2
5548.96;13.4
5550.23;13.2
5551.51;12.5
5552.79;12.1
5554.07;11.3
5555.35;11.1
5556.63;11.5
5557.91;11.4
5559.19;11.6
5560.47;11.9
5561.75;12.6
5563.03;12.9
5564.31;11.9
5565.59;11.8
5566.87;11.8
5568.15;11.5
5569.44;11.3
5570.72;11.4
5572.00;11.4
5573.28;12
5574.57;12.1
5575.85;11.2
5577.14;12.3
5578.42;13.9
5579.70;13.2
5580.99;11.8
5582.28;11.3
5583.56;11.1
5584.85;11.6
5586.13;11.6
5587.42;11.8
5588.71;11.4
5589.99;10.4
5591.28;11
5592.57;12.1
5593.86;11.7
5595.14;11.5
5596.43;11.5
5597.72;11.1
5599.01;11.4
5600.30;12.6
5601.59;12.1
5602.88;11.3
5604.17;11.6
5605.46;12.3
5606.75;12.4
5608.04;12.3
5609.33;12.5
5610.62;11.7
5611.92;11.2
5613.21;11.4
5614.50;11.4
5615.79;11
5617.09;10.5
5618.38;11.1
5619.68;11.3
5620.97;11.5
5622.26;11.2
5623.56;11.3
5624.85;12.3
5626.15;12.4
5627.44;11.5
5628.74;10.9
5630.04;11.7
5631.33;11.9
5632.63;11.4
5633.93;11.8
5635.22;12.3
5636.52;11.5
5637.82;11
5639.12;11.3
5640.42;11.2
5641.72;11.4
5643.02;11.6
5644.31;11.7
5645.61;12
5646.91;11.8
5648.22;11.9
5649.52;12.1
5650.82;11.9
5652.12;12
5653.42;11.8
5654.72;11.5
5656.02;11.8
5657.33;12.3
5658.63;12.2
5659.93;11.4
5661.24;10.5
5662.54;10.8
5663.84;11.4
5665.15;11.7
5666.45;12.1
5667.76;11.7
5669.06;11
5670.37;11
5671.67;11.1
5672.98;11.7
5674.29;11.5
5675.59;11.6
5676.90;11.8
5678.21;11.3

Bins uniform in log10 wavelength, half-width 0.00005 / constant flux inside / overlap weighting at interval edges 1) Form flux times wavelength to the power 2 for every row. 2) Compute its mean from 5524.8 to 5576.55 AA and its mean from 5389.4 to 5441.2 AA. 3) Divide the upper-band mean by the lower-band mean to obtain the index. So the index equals 1.05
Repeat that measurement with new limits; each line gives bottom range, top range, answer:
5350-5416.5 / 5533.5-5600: 1.04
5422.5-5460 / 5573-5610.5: 1.07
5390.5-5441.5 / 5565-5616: 1.05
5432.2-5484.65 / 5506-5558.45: 1.04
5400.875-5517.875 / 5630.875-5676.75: 1.04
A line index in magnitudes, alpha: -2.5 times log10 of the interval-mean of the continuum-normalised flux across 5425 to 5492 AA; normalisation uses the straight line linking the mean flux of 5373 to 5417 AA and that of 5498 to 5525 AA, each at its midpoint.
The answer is 0.03 mag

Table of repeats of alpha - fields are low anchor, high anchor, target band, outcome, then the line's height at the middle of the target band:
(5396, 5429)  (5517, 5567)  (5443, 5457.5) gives 0.034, 11.9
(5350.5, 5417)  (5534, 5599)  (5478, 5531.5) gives 0.005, 12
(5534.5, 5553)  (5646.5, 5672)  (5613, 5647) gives 0.028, 11.8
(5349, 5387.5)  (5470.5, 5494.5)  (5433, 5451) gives 0.034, 12.1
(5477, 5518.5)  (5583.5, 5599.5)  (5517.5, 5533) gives 0.016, 11.8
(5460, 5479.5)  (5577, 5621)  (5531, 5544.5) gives 0.020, 11.9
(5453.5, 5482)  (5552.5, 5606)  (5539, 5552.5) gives -0.089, 11.8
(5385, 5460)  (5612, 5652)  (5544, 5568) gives -0.055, 11.7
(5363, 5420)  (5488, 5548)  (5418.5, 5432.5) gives 0.025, 12.1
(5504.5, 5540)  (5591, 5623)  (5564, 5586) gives -0.020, 11.6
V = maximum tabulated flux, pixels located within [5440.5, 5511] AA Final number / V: 13.2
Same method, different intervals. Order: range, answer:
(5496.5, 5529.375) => 13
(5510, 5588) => 13.9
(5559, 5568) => 12.9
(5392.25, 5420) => 12.8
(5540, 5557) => 13.5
